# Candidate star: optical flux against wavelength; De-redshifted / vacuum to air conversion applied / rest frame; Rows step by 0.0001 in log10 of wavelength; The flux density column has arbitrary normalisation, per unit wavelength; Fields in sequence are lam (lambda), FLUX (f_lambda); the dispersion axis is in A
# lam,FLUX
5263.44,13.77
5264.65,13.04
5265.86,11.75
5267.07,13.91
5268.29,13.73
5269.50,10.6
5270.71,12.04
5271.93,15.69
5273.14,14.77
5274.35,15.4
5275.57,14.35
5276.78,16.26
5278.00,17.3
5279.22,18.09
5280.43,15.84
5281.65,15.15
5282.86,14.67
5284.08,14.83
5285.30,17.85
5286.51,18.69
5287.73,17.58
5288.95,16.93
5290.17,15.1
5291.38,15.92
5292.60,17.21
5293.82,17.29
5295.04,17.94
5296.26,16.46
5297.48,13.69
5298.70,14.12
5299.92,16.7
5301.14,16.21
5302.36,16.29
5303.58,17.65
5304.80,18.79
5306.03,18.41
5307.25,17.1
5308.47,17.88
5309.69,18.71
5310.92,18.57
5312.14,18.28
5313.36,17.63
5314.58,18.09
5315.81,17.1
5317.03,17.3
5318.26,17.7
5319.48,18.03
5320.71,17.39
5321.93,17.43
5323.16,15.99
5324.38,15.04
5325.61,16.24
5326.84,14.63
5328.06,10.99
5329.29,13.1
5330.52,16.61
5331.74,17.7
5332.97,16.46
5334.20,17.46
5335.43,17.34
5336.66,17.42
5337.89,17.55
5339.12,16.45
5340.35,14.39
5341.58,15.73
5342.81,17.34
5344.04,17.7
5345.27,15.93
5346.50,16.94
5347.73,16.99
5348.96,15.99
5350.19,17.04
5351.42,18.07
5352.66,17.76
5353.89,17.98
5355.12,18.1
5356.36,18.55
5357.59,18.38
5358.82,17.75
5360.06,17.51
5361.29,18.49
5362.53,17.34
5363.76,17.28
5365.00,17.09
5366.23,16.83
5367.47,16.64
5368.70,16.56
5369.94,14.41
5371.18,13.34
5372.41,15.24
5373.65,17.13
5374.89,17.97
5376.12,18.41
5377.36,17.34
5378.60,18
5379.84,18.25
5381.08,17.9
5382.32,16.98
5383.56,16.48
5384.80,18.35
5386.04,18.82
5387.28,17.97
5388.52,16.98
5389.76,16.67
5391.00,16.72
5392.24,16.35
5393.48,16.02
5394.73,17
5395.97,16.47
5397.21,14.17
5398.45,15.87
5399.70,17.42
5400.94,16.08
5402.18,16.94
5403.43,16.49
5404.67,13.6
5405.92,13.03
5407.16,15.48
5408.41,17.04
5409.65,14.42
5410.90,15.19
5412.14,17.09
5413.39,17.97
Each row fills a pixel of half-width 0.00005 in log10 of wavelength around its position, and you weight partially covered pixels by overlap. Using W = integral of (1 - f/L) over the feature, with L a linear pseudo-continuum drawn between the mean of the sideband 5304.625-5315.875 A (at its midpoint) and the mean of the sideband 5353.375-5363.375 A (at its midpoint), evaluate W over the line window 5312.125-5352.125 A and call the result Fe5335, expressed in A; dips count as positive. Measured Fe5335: 3.2 A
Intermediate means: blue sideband 18.1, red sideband 18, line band 16.6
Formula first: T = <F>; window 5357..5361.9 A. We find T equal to 18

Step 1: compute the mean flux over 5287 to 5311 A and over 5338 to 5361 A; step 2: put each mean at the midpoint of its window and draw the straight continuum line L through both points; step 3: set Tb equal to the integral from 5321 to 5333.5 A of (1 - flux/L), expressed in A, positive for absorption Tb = 1.2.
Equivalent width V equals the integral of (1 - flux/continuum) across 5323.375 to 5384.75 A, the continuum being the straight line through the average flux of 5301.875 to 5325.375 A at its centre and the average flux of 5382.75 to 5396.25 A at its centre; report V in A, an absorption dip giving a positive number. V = 1.9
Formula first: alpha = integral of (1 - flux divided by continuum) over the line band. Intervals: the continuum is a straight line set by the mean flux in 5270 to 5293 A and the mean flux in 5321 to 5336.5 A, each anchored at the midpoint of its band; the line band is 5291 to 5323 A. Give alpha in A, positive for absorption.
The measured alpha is -2.68 A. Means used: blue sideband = 16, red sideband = 15.8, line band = 17.2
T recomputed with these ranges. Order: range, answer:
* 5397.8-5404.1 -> 16.5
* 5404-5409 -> 14.8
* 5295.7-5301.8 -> 15.4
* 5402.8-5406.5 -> 14.4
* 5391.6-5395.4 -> 16.4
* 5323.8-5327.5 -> 15.2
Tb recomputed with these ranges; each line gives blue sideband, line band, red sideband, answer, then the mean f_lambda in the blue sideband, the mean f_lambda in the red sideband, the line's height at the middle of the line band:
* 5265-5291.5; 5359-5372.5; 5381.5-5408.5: -0.3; 15.3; 16.4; 16.1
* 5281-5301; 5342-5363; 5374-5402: -0.9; 16.3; 17.1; 16.8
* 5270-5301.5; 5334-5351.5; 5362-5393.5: -0.2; 16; 17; 16.6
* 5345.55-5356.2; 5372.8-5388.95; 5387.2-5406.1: -1.1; 17.4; 16.1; 16.6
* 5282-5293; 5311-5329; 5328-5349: -0.2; 16.5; 16.4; 16.4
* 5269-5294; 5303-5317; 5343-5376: -1.5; 15.8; 17.1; 16.3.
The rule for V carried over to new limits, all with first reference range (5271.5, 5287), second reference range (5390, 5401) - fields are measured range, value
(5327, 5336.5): 0.3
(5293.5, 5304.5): -0.1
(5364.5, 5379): -0.3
